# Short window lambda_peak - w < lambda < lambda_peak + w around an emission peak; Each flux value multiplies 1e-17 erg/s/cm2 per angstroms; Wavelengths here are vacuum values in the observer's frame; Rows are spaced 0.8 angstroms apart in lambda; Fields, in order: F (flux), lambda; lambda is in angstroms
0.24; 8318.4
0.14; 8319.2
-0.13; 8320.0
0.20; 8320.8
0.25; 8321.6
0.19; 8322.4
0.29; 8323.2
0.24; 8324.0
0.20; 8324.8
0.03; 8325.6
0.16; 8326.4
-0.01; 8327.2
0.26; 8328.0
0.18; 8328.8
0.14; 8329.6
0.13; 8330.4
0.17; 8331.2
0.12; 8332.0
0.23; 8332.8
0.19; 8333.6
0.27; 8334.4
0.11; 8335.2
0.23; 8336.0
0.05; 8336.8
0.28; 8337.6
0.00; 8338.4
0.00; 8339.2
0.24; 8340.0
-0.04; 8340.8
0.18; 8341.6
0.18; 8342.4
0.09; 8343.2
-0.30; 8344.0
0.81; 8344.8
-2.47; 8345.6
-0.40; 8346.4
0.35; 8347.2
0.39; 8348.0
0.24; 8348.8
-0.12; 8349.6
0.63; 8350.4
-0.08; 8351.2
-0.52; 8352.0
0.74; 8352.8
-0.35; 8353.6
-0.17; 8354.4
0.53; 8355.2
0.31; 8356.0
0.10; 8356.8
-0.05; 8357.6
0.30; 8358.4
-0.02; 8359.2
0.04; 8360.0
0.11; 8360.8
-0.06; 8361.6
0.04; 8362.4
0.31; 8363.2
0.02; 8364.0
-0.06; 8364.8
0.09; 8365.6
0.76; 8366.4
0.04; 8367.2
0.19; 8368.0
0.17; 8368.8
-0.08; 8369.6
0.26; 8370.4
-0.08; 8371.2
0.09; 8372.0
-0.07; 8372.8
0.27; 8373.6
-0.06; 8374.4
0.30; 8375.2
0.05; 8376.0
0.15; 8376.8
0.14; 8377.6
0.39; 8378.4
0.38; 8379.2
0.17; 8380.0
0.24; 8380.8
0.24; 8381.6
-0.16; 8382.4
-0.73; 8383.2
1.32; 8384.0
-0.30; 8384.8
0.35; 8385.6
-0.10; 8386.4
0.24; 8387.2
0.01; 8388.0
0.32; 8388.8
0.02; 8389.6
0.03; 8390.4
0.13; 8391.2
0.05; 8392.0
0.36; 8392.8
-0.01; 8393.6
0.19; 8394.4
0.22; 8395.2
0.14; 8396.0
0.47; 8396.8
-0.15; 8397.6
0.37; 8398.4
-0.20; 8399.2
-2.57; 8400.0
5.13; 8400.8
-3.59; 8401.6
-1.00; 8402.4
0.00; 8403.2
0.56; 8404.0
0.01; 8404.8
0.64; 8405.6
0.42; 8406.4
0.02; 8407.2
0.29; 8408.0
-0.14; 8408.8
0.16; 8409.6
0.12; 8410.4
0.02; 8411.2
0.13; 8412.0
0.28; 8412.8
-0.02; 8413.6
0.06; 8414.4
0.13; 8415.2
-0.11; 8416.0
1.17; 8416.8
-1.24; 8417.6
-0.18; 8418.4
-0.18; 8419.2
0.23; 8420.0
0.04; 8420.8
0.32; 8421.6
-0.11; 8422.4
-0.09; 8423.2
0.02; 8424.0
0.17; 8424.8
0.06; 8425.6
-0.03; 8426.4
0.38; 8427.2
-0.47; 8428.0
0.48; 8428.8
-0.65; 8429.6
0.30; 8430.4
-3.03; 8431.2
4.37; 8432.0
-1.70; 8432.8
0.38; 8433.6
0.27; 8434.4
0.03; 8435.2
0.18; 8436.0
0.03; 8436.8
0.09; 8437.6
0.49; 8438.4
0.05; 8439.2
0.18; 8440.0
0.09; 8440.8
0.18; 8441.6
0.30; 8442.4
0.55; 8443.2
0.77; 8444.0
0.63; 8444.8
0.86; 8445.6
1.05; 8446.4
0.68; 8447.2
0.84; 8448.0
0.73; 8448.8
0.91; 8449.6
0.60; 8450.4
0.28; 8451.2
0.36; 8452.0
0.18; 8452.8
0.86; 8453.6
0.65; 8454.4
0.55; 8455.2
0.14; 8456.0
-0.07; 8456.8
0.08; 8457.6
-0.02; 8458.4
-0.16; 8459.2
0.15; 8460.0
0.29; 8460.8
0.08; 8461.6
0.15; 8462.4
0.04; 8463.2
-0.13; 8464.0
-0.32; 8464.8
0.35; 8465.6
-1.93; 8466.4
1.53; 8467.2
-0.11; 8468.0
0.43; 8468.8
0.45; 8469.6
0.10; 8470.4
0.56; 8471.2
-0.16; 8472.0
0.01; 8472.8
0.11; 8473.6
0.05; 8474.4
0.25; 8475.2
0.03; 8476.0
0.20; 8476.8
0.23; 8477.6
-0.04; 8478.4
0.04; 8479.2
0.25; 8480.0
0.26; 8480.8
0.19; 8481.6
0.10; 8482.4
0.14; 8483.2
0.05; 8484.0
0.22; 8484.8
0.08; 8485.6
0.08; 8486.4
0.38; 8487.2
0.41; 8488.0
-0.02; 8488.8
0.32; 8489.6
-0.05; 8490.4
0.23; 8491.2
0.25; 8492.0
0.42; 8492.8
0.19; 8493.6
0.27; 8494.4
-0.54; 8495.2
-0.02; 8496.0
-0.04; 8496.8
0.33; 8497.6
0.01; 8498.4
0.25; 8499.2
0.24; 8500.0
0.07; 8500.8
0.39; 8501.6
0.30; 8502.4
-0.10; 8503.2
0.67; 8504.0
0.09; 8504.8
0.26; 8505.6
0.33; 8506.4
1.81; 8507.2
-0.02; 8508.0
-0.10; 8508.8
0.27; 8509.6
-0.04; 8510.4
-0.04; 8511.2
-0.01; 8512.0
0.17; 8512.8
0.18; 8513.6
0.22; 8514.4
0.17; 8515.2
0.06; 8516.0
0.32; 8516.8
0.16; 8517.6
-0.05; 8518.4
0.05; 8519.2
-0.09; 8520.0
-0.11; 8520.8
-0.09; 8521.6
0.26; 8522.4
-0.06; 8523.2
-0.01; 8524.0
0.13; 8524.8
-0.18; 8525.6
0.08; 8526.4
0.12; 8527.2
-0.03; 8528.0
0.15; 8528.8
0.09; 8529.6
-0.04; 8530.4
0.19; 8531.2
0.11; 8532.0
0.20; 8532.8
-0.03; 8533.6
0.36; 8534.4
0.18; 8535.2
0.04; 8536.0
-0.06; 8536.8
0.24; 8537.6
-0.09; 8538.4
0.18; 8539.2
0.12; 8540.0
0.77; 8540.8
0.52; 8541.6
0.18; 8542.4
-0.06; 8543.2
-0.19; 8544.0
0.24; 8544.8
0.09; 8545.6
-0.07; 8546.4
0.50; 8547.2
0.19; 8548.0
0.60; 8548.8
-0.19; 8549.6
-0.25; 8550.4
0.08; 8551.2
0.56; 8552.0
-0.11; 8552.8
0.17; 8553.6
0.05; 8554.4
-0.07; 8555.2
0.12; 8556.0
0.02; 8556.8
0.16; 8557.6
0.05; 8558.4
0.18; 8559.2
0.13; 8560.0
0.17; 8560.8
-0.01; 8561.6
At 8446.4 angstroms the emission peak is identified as Hgamma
